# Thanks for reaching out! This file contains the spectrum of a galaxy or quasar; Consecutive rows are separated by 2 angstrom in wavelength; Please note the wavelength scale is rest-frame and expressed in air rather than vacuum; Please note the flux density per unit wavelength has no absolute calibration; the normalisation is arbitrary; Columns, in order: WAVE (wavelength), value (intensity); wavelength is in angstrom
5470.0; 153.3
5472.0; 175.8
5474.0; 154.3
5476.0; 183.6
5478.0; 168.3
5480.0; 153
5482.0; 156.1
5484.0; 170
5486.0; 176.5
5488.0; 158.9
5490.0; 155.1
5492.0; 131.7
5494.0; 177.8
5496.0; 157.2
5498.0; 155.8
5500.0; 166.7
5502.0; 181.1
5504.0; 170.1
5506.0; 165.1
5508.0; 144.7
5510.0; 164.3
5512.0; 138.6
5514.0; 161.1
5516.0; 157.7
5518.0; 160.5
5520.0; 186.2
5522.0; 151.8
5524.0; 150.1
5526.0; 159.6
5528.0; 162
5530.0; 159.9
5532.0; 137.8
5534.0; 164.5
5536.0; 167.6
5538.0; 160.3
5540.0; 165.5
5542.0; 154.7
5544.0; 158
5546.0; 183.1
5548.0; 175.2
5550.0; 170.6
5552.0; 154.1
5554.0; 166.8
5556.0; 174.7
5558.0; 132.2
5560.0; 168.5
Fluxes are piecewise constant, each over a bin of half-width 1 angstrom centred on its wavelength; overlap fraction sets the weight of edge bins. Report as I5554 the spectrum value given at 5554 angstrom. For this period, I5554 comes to 166.8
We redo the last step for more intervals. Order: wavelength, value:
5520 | 186.2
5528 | 162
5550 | 170.6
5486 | 176.5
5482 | 156.1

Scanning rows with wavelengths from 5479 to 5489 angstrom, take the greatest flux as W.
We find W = 176.5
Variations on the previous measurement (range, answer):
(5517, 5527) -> 186.2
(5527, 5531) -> 162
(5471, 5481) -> 183.6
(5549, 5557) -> 174.7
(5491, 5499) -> 177.8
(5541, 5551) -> 183.1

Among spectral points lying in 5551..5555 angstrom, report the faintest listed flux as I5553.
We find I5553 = 154.1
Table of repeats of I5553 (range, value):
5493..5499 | 155.8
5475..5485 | 153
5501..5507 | 165.1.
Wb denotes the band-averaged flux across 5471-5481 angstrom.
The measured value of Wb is 167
